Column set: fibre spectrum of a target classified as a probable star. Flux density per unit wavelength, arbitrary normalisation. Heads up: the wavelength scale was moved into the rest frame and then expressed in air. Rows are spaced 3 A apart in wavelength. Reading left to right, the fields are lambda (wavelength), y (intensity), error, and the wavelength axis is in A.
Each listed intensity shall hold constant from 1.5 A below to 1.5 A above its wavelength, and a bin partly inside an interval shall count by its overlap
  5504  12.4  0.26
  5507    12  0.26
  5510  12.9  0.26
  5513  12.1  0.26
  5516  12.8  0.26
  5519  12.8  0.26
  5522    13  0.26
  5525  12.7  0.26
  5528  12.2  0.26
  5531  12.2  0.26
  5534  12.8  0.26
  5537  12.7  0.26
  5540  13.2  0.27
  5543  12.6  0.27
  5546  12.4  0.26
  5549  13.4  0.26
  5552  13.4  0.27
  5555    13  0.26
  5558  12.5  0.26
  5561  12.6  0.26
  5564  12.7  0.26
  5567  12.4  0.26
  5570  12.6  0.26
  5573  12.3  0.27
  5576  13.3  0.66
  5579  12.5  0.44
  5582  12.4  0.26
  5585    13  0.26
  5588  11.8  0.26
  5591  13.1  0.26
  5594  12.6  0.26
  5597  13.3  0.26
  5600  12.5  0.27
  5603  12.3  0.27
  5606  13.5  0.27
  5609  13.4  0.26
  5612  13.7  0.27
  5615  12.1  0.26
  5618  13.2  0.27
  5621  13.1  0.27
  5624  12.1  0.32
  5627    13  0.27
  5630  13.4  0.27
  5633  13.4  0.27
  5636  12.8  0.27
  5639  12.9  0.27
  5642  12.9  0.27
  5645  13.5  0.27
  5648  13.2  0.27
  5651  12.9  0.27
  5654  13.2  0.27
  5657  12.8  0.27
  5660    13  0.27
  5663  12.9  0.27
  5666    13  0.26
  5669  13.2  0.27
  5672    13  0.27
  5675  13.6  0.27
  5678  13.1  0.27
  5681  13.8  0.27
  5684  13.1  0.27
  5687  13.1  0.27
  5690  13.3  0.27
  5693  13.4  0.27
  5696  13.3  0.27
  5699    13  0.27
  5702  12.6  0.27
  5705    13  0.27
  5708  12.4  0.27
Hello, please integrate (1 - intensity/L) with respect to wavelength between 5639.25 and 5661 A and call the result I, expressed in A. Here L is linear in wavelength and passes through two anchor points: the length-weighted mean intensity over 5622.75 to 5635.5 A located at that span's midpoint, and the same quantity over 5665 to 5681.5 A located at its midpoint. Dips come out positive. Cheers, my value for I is 0.1 A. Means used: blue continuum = 13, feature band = 13.1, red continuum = 13.3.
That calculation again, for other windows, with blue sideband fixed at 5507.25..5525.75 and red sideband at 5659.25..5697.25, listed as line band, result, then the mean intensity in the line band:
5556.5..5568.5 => 0.3 A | 12.5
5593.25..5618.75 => 0.0 A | 13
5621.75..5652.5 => 0.2 A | 13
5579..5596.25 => 0.4 A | 12.6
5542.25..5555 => -0.2 A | 13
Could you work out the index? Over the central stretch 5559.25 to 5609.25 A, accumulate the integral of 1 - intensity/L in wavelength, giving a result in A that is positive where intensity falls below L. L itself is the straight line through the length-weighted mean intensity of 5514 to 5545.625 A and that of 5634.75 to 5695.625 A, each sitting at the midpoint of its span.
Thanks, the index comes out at 0.6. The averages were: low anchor 12.7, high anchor 13.1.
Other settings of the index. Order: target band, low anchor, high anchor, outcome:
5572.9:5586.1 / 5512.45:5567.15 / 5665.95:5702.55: 0.1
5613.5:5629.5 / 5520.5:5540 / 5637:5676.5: 0.3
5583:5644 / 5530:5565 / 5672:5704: 0.4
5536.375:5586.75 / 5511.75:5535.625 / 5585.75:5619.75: -0.2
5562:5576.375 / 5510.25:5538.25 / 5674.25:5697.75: 0.2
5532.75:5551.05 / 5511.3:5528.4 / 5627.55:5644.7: -0.2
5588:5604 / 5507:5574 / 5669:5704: 0.2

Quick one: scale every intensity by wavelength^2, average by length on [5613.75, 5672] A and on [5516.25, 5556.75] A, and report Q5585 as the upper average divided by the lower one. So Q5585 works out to 1.05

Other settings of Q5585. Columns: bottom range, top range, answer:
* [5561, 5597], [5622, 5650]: 1.05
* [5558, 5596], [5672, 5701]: 1.09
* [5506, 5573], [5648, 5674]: 1.07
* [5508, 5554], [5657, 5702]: 1.09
